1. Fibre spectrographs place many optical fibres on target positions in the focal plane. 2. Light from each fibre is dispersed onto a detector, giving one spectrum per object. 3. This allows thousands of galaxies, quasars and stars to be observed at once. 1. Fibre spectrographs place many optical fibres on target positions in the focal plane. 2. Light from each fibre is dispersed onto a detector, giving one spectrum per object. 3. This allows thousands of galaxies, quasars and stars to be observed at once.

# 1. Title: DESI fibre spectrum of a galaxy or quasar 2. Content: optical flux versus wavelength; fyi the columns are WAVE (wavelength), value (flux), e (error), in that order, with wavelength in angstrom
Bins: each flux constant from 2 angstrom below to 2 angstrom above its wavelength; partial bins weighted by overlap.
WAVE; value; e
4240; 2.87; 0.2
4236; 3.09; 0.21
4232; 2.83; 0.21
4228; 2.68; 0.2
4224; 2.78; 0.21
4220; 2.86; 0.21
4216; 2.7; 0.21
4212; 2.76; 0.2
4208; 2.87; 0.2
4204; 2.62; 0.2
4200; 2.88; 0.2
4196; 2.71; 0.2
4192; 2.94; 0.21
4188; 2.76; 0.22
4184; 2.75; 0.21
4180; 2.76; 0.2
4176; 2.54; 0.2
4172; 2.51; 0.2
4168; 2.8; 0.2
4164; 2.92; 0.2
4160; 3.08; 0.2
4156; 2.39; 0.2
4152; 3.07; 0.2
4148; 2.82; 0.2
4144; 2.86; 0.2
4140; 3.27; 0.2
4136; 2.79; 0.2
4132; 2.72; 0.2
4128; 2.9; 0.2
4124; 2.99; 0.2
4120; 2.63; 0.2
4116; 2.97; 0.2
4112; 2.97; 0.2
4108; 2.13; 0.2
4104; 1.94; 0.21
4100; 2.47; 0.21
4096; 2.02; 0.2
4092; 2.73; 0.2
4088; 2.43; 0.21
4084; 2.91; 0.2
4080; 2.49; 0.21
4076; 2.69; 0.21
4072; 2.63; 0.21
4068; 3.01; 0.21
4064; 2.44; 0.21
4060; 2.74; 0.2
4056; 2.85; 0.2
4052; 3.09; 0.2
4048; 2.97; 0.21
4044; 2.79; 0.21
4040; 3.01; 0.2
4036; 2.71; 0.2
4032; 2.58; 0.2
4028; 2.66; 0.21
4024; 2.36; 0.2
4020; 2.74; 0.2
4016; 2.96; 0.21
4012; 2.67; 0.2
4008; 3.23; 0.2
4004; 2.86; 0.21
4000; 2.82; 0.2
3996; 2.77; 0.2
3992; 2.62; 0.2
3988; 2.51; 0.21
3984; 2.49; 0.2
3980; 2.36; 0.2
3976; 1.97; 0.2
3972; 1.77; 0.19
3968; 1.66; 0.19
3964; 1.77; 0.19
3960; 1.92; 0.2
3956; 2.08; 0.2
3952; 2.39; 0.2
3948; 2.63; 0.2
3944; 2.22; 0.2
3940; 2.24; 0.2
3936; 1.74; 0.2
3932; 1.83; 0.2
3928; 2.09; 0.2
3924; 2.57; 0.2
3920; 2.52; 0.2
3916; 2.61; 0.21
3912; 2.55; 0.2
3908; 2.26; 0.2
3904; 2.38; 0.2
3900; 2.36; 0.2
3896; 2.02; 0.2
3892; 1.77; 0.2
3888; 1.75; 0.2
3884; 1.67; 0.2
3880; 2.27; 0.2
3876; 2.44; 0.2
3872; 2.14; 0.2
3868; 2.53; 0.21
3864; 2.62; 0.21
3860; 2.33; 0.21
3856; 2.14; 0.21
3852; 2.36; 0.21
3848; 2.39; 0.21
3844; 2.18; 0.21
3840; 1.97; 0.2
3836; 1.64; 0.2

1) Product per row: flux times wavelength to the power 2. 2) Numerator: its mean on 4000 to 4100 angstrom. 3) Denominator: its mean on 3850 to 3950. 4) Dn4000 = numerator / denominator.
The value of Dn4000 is 1.3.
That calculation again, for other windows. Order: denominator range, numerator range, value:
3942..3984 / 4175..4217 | 1.48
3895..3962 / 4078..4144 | 1.29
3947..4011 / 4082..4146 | 1.21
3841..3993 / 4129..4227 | 1.44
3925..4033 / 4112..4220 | 1.30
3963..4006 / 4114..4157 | 1.32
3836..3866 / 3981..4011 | 1.32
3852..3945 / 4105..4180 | 1.42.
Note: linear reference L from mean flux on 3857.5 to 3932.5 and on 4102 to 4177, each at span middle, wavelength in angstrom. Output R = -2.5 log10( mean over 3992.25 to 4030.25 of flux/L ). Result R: -0.117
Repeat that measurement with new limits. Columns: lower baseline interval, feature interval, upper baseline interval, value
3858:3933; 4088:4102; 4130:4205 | 0.11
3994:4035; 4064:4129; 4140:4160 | 0.09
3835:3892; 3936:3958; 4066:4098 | 0.04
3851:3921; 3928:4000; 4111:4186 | 0.11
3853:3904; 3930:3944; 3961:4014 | 0.17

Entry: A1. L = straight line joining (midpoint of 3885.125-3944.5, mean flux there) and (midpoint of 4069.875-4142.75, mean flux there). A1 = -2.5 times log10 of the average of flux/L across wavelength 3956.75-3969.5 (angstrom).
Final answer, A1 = 0.257 mag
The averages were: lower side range 2.19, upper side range 2.65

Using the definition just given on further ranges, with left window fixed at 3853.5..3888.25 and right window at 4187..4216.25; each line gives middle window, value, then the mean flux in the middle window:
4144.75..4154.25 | -0.09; 2.92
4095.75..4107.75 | 0.21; 2.16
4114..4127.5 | -0.09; 2.87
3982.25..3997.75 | -0.07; 2.6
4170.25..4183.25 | 0.05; 2.62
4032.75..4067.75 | -0.12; 2.83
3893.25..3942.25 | 0.03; 2.26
